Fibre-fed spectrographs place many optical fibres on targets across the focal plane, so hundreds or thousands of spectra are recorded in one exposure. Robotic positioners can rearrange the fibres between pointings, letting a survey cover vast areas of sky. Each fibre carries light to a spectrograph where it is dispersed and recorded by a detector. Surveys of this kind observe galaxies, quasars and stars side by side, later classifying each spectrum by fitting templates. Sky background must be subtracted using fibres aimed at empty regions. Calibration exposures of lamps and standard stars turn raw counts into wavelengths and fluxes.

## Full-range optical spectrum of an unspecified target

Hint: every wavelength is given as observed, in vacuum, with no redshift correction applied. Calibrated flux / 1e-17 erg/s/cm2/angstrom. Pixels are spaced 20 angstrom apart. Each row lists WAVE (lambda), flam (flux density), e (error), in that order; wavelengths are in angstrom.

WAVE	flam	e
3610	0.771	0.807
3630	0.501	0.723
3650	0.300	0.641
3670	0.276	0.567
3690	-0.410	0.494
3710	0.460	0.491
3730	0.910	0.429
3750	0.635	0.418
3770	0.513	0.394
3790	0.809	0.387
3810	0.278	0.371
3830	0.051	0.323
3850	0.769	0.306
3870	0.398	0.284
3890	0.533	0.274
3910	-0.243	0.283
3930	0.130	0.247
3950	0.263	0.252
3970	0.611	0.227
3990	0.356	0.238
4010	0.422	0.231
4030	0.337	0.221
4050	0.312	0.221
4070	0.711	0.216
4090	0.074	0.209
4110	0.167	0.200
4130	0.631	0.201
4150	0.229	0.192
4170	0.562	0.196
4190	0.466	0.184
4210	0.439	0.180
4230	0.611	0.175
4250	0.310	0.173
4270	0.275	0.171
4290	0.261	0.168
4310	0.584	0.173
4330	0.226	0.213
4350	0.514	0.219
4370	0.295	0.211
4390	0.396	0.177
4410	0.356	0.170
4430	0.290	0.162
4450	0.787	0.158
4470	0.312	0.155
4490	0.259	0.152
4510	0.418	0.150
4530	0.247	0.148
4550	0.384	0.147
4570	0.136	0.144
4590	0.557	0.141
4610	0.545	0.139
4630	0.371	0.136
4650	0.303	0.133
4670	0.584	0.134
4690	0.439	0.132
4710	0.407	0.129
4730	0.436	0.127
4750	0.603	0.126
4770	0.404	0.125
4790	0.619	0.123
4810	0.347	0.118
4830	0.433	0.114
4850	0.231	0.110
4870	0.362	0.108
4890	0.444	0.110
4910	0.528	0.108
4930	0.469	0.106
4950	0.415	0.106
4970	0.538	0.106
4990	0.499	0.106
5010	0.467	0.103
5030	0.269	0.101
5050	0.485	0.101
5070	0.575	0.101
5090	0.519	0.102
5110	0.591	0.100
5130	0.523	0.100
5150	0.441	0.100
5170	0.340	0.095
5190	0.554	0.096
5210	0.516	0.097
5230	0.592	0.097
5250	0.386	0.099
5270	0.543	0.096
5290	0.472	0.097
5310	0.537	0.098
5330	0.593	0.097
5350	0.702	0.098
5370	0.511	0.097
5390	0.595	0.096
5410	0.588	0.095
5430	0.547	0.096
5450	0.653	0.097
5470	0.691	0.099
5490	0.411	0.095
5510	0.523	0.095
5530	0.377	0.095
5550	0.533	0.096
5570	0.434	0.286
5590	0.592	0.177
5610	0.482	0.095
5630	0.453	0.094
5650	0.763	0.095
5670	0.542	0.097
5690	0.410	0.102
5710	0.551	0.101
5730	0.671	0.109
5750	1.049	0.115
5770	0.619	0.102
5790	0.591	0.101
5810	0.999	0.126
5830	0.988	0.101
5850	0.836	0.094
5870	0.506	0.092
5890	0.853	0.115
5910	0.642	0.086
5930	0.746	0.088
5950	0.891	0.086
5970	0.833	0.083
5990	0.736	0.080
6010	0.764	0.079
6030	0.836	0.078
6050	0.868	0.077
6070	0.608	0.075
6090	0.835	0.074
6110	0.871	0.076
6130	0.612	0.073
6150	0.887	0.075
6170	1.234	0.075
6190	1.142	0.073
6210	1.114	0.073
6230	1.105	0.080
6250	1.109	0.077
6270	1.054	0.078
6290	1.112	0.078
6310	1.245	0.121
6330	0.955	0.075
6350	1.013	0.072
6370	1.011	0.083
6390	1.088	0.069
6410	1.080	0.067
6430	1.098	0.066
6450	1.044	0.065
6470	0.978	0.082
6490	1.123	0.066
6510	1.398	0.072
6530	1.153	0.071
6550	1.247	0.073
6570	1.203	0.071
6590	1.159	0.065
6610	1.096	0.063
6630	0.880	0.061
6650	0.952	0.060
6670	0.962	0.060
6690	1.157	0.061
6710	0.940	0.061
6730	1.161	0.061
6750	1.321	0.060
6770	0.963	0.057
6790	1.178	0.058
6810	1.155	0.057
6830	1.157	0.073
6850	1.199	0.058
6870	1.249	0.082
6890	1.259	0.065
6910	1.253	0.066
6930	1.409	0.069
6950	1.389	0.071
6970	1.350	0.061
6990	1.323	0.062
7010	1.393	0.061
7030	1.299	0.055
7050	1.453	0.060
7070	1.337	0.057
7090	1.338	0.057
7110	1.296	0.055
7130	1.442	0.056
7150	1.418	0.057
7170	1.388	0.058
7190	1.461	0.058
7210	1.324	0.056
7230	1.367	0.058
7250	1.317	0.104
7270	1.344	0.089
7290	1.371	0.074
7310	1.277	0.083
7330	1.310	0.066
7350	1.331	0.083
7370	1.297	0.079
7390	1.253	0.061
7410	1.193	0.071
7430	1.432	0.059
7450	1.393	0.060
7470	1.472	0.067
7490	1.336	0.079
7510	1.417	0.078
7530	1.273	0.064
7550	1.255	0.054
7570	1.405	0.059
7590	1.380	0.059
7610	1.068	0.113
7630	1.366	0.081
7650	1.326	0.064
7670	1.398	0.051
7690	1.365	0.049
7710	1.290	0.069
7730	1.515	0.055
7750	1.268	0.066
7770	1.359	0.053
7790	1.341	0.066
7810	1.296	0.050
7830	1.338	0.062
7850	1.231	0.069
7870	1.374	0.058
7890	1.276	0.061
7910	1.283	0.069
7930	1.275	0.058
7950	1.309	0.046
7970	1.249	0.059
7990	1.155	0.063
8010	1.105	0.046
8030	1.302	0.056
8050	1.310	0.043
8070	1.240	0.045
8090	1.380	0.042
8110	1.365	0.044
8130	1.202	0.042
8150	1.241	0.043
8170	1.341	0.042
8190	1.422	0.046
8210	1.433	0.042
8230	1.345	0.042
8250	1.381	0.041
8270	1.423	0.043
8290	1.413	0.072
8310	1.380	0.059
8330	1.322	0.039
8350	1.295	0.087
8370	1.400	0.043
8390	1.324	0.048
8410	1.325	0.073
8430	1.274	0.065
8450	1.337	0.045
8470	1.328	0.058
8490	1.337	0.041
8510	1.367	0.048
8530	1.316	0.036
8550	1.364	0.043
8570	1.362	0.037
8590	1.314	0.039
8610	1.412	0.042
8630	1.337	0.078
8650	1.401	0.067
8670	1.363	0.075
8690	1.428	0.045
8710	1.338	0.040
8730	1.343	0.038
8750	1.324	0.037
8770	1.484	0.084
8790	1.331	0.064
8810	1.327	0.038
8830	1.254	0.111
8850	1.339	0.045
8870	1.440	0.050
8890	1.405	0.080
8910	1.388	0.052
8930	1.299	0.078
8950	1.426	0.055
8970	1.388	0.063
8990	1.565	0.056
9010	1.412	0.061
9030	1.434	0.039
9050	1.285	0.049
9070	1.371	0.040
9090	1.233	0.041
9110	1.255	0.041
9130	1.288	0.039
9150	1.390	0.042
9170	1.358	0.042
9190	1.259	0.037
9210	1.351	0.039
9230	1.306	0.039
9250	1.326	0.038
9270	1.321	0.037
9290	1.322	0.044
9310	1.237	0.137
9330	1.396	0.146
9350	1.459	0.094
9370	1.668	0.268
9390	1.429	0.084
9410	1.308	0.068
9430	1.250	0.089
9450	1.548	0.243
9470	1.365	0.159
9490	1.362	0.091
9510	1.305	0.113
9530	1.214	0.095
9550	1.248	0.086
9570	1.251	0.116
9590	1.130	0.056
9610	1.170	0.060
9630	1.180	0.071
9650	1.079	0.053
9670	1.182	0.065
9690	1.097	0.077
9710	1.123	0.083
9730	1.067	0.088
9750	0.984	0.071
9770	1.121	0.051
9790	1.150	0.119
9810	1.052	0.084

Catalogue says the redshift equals 0.544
